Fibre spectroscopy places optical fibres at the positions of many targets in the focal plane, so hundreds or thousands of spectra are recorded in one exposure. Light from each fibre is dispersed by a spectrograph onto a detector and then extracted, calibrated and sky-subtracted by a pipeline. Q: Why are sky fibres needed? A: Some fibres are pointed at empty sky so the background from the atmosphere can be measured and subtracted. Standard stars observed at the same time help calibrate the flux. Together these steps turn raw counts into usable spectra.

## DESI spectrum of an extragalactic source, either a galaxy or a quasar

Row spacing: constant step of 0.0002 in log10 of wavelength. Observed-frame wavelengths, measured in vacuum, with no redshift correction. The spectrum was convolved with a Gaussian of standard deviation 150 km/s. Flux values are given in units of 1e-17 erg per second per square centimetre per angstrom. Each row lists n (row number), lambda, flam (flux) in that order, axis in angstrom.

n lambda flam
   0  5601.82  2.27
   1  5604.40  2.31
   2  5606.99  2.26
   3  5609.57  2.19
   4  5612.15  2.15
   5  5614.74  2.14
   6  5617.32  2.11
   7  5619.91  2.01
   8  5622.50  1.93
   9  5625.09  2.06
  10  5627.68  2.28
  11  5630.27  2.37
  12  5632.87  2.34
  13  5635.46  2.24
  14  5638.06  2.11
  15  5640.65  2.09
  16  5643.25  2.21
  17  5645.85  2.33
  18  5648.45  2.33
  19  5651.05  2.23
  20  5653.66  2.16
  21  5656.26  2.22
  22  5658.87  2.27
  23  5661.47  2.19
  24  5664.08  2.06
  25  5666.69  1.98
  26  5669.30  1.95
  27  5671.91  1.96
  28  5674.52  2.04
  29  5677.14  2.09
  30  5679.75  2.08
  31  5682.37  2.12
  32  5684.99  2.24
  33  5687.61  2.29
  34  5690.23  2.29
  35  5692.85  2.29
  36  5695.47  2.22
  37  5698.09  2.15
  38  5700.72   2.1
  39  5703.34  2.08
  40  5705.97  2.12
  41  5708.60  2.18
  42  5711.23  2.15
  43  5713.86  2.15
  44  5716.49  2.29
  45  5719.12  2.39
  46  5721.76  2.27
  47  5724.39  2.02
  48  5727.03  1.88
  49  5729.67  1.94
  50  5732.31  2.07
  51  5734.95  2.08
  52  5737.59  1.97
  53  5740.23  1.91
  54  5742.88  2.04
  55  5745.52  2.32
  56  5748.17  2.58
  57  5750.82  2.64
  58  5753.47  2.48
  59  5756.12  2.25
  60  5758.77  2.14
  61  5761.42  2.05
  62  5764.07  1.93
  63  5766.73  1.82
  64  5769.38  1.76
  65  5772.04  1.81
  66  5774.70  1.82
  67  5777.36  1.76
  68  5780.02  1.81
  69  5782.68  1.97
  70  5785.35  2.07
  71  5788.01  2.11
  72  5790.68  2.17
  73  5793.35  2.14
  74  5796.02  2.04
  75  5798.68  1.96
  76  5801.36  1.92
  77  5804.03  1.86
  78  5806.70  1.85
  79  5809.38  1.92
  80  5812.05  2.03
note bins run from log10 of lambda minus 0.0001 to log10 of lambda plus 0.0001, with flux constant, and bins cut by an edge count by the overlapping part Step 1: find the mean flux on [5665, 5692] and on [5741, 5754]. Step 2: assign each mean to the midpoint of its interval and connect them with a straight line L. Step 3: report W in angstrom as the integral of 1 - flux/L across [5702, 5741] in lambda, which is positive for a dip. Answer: 3.0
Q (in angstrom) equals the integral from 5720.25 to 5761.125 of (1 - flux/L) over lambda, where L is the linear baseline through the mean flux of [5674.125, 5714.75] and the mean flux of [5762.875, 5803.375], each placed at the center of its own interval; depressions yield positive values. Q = -2.5 angstrom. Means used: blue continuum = 2.16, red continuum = 1.94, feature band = 2.17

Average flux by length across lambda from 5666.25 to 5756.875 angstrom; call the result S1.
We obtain 2.16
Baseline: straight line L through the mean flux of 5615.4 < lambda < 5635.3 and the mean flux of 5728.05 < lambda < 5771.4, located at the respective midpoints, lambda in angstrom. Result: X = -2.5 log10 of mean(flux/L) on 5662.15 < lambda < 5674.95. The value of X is 0.074 mag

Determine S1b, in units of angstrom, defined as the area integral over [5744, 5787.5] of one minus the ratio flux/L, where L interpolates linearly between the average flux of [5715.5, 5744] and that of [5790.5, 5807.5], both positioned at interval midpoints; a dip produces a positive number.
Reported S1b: -1.0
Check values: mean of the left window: 2.08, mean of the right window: 1.98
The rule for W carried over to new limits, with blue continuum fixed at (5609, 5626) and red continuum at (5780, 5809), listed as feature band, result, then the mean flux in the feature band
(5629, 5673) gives -2.45 angstrom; 2.18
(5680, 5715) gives -2.36 angstrom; 2.18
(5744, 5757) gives -2.82 angstrom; 2.45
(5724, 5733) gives 0.27 angstrom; 1.97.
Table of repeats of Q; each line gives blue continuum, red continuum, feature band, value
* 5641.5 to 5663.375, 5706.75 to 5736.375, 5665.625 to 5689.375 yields 1.2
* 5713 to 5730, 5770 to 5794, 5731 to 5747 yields 0.1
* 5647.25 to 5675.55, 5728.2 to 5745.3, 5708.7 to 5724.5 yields -1.3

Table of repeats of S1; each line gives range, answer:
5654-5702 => 2.14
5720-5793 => 2.06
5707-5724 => 2.22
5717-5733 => 2.11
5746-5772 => 2.17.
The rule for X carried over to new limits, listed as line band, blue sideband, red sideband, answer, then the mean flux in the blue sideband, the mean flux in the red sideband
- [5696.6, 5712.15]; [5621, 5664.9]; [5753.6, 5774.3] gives -0.019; 2.2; 1.99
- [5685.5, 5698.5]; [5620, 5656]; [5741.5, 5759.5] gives 0.009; 2.2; 2.35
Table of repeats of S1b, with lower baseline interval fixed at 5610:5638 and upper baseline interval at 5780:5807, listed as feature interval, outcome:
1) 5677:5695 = -0.9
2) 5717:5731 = -0.3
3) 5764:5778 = 1.5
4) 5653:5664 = -0.3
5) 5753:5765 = -0.7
